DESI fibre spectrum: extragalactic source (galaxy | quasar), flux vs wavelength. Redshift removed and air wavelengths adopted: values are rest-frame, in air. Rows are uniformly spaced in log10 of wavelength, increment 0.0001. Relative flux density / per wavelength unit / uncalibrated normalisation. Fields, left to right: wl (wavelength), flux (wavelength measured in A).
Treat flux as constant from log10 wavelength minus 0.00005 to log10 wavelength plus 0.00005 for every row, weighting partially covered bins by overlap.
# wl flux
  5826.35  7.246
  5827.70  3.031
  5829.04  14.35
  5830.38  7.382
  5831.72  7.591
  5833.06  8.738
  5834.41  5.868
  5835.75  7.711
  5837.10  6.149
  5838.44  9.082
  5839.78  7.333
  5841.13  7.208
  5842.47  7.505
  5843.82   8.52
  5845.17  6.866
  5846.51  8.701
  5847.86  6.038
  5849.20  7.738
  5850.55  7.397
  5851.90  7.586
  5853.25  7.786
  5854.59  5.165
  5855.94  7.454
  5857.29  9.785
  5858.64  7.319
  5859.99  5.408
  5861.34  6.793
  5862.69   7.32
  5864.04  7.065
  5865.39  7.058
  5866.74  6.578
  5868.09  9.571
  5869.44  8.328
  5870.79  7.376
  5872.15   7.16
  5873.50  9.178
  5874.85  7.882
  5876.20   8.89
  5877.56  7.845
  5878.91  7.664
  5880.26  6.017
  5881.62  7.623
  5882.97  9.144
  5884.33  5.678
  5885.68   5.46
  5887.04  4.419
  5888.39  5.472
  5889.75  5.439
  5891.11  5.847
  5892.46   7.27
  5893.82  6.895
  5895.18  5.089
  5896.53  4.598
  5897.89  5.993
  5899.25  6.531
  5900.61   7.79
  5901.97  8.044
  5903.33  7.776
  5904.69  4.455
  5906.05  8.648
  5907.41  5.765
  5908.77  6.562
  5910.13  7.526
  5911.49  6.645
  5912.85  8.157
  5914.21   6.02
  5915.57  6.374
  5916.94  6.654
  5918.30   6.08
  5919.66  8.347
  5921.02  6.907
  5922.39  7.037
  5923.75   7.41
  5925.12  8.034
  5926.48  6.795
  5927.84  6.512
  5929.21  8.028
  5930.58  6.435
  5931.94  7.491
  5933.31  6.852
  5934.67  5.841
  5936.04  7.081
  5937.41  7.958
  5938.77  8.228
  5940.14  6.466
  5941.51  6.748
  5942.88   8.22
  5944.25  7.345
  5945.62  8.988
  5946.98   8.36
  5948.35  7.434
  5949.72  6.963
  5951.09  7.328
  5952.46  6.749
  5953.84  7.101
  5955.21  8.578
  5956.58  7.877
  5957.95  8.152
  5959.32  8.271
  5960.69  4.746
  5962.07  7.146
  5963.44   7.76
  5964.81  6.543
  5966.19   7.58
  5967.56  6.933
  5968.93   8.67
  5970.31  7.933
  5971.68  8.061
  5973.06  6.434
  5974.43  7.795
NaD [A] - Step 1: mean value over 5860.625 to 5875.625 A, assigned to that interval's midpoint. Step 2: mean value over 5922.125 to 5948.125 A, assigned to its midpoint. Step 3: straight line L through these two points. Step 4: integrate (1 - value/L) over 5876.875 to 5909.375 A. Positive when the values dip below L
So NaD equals 4.5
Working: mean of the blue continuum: 7.67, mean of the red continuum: 7.37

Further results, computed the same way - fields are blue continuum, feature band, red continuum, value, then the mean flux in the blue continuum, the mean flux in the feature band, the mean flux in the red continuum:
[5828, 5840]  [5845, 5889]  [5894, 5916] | 0.9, 8.12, 7.27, 6.63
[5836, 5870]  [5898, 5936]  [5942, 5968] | 2.5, 7.43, 6.98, 7.48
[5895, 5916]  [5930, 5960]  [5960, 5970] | -2.3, 6.67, 7.48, 7.09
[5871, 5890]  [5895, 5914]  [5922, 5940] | 1.1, 7.03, 6.71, 7.19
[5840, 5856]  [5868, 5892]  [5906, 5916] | 0.0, 7.32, 7.11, 6.88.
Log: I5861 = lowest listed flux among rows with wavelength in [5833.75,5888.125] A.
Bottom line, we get 4.419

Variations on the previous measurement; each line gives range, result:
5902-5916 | 4.455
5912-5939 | 5.841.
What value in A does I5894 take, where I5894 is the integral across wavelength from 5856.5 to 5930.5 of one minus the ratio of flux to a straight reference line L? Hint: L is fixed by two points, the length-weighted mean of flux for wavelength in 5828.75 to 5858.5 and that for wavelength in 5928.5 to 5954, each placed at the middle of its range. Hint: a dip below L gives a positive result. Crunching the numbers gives 5.2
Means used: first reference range 7.72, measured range 7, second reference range 7.35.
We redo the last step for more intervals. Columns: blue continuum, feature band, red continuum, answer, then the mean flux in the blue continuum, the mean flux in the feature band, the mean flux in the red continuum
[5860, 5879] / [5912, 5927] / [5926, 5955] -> 0.7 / 7.69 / 7.07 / 7.31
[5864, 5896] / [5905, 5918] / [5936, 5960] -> 0.9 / 7.03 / 6.83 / 7.67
